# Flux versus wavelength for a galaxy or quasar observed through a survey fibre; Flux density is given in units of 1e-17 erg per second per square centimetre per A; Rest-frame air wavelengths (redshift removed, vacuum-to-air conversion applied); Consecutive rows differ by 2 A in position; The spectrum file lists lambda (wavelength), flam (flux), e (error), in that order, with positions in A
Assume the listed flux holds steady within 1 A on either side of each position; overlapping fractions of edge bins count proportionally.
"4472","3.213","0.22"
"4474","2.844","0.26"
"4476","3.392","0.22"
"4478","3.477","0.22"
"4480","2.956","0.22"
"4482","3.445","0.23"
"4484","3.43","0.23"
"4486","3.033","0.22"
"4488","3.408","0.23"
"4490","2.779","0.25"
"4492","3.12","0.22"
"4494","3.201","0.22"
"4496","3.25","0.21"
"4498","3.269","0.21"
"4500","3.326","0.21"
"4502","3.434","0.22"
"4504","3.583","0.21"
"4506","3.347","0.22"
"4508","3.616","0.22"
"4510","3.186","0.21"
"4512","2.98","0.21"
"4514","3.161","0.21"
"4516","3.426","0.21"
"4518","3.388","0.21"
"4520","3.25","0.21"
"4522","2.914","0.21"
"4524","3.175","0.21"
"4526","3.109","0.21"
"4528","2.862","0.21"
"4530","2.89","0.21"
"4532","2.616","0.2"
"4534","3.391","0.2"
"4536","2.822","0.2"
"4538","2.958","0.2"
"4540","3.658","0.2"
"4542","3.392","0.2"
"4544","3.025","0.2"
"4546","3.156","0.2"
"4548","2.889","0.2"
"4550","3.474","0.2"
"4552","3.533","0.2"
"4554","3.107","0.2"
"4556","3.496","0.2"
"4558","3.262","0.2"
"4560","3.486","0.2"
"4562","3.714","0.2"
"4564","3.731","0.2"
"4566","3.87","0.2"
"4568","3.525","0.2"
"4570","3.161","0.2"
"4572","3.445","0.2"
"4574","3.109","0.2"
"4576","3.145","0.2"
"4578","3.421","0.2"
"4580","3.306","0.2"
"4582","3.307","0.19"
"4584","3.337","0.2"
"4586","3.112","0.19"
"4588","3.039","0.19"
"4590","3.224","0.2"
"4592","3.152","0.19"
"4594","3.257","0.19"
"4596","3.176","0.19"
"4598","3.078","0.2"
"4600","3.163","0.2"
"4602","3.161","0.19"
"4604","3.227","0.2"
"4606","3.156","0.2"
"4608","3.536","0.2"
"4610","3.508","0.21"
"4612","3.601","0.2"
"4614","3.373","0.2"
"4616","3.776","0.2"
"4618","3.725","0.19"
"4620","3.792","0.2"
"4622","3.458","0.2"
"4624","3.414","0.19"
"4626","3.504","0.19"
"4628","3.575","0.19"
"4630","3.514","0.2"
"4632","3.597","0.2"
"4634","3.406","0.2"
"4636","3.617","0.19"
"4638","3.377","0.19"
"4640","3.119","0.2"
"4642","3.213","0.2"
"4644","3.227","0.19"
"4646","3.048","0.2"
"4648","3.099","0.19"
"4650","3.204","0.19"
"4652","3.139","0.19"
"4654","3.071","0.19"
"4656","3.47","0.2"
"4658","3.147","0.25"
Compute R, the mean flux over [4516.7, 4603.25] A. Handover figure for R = 3.24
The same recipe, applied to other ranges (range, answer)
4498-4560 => 3.22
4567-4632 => 3.36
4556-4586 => 3.41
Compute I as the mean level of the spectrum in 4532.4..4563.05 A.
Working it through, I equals 3.28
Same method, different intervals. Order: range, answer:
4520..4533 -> 2.95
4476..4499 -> 3.22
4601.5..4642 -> 3.47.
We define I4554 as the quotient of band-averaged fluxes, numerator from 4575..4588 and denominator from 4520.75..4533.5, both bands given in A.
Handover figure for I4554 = 1.1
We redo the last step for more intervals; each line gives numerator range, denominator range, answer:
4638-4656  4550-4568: 0.90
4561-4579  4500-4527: 1.06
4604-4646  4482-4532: 1.08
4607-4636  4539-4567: 1.04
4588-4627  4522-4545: 1.10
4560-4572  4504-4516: 1.08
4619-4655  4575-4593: 1.04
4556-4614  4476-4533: 1.04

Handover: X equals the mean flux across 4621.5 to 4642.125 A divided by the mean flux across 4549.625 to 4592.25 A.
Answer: 1.02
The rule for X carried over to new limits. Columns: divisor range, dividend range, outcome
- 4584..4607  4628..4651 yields 1.05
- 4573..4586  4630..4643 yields 1.04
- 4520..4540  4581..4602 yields 1.05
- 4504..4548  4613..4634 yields 1.13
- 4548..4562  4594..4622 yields 1.01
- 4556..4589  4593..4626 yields 1.01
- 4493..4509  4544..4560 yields 0.97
